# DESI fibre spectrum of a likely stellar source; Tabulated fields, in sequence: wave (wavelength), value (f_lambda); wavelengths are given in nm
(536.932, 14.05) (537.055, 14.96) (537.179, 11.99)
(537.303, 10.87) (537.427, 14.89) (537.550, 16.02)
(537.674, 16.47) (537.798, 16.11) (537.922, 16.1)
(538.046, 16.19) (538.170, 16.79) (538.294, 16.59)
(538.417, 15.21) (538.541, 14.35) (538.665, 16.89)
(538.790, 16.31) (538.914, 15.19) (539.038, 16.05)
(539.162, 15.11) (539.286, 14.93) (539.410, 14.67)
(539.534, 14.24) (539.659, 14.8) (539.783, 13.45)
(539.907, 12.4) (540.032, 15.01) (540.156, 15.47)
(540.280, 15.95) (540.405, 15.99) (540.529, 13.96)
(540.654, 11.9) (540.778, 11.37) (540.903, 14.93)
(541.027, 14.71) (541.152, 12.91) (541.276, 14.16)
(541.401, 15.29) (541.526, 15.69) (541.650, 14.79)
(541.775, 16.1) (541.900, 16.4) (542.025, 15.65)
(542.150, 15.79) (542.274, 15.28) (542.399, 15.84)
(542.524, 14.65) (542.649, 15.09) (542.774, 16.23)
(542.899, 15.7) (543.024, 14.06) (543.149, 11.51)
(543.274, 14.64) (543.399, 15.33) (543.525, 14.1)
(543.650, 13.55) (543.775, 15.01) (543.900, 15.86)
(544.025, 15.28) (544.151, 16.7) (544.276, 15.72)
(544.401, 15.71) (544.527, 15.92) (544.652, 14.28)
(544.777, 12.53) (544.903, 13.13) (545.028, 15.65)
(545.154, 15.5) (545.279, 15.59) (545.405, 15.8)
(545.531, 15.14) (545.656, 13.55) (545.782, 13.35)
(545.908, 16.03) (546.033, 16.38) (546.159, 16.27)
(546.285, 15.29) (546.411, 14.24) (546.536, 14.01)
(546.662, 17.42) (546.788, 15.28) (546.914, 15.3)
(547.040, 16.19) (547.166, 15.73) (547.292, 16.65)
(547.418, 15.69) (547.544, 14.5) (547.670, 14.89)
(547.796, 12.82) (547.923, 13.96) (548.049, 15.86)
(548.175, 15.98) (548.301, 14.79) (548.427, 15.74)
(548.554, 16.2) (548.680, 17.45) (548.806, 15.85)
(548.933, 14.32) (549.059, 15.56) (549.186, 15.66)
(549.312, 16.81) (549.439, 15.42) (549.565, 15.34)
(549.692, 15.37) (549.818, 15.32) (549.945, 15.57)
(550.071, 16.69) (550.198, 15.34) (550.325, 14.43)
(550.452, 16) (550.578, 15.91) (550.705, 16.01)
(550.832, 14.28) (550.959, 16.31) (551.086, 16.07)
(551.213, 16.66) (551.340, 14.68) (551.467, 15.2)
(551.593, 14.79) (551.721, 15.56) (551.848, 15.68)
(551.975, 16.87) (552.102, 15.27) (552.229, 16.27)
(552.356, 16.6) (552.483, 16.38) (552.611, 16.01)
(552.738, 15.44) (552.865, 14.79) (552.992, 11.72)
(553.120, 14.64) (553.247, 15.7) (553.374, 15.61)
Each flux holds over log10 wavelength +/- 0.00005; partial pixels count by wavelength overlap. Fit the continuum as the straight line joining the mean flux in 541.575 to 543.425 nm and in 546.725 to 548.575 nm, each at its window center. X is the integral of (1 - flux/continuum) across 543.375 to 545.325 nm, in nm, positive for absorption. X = 0.03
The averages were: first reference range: 15.1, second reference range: 15.3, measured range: 15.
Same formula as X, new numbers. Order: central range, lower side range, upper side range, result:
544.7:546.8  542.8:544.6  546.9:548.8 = 0.03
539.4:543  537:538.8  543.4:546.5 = 0.09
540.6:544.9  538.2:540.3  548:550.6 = 0.15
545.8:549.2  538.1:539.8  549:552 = 0.02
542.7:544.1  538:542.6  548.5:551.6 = 0.05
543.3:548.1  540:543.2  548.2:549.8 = 0.06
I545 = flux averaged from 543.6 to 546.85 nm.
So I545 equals 15.1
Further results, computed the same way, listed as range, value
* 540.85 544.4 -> 15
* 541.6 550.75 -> 15.3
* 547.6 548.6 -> 15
